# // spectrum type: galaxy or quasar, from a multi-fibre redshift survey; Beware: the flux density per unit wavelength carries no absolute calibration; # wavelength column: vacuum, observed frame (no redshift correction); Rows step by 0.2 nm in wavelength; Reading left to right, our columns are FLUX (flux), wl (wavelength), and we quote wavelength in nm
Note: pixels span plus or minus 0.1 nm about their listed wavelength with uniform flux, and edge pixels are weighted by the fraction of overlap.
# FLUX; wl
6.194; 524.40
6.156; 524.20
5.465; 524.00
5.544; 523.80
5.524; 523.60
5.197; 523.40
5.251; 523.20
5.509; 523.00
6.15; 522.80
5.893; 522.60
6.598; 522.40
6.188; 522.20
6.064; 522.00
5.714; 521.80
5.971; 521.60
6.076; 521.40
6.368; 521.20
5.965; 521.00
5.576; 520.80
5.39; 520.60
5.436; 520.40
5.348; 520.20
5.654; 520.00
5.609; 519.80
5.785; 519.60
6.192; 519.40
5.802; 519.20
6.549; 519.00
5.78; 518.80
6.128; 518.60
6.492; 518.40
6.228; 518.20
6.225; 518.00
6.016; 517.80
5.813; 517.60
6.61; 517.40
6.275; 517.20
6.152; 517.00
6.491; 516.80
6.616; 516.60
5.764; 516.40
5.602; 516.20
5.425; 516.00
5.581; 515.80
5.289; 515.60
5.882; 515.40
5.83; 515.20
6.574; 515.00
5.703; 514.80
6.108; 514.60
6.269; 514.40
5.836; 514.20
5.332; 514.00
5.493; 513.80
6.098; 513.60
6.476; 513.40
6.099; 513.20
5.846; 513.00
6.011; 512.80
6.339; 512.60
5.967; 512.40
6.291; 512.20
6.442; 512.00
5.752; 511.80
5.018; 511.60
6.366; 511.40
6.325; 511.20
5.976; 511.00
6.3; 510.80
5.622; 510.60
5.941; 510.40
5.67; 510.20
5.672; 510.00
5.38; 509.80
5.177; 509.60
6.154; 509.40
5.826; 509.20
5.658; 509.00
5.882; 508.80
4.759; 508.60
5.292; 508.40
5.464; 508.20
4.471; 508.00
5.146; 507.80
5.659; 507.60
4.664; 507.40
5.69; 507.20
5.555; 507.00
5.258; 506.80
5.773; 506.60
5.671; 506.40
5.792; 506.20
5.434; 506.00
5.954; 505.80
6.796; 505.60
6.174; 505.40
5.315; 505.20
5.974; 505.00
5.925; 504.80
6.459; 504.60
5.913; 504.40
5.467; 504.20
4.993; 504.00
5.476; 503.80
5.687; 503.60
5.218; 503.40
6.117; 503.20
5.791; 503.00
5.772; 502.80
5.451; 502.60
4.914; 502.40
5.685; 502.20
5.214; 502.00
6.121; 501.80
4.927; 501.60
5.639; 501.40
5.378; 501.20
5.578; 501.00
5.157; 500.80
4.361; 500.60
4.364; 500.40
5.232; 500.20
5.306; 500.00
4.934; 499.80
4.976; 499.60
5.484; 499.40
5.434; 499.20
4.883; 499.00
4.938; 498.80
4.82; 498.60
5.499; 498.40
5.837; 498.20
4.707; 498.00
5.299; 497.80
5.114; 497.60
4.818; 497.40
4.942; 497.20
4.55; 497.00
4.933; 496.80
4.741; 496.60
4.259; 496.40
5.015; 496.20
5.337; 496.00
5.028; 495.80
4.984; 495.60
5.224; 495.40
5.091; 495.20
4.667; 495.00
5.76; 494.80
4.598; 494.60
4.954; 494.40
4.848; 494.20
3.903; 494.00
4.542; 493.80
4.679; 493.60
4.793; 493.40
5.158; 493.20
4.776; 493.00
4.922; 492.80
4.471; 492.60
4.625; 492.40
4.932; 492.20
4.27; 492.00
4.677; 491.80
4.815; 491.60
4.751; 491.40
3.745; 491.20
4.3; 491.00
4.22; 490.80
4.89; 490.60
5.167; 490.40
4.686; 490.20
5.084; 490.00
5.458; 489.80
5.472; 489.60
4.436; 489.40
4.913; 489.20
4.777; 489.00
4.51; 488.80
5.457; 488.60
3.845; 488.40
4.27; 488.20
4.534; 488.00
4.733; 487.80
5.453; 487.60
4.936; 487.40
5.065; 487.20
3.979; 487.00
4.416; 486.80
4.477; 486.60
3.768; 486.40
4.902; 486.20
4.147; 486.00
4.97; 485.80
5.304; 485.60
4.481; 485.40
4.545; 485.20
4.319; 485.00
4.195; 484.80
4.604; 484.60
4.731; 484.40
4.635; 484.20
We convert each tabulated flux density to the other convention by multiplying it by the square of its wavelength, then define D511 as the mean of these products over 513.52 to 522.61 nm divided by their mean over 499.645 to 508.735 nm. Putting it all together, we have 1.2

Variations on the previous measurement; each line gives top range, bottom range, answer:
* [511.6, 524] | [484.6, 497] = 1.40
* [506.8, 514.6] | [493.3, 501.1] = 1.22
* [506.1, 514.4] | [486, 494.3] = 1.33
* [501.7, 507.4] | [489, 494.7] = 1.27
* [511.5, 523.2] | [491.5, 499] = 1.33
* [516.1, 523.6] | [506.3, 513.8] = 1.08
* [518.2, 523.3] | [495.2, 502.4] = 1.26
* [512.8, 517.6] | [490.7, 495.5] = 1.39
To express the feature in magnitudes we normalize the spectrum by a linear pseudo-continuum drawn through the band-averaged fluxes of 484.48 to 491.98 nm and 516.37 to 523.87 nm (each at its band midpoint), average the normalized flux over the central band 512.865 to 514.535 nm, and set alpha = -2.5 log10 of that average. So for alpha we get -0.046 mag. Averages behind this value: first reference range 4.65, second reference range 5.95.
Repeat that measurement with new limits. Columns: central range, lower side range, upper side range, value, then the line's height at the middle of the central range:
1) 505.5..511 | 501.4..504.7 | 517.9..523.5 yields 0.02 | 5.67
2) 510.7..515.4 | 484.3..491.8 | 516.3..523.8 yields -0.06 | 5.67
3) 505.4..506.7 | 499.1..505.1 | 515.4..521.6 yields -0.07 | 5.55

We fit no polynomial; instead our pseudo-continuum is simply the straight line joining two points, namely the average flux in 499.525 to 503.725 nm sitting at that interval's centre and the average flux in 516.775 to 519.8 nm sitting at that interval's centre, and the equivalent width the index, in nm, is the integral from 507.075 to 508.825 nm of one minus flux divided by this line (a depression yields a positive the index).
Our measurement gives 0.135 nm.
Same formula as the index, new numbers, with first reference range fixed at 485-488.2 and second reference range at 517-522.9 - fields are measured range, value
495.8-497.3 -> 0.06 nm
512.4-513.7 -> -0.09 nm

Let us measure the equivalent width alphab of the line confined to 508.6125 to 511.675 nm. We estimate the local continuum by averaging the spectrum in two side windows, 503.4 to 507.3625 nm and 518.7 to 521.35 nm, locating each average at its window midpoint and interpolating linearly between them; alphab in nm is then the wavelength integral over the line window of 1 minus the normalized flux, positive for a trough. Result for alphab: -0.01 nm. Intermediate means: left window 5.72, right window 5.81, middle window 5.77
